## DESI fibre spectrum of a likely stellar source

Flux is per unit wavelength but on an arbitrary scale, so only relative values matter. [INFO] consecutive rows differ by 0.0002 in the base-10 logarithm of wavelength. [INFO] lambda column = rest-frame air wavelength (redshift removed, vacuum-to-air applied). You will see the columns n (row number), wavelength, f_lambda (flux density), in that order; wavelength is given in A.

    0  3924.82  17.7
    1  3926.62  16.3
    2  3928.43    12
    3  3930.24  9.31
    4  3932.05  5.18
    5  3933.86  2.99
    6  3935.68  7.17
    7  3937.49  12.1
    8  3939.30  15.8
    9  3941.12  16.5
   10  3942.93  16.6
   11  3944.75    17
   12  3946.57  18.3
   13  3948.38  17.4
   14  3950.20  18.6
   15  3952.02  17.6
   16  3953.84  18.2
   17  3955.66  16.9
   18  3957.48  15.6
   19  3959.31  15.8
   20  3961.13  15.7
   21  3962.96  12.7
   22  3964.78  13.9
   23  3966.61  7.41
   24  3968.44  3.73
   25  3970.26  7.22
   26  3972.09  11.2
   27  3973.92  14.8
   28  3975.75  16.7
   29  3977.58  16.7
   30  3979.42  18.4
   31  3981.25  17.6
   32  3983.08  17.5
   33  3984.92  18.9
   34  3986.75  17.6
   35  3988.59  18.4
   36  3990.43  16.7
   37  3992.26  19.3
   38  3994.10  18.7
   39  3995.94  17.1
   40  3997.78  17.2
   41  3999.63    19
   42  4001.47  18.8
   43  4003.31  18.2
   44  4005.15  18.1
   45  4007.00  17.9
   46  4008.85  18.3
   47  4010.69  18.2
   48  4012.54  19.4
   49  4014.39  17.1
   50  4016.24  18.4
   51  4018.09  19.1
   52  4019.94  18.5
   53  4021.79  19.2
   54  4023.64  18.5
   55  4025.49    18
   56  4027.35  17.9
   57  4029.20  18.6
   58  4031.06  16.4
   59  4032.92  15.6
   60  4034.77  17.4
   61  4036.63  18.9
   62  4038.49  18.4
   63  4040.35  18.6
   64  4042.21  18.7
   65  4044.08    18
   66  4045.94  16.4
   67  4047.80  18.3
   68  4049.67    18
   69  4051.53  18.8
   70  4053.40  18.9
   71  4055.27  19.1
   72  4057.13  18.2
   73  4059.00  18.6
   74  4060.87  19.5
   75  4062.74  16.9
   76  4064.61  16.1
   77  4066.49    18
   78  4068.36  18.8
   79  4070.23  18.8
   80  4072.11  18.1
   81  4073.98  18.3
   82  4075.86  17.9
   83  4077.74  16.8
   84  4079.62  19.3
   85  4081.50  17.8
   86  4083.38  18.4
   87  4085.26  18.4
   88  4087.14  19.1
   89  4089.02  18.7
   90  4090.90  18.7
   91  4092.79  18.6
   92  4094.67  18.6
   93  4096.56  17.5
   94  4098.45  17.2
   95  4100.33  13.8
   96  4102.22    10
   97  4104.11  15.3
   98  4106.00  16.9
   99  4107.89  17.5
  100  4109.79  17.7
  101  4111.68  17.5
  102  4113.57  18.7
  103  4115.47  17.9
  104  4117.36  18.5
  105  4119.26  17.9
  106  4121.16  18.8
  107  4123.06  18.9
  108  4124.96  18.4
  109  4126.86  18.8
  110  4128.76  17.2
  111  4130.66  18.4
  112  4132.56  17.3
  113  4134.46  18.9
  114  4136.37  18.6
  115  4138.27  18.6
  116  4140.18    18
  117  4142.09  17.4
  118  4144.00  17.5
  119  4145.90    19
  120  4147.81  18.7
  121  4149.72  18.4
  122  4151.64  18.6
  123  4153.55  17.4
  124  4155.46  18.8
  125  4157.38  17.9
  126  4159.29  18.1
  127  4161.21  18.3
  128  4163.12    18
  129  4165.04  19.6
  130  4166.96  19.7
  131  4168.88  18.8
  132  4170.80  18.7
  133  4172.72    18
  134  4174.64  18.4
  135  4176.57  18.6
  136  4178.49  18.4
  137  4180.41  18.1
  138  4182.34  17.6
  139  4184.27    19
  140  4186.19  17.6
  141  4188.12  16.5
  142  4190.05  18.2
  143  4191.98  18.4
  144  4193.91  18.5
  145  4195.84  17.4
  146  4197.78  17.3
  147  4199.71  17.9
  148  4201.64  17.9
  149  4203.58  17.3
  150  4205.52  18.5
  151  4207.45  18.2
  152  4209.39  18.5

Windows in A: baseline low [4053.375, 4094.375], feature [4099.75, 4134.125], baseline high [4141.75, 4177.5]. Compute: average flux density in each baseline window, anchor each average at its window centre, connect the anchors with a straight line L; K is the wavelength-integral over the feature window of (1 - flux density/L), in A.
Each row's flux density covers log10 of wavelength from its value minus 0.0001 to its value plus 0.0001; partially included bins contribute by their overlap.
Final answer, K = 2.08 A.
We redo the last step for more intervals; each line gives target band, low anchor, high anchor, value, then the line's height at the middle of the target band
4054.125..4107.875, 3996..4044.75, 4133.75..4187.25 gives 1.8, 18.2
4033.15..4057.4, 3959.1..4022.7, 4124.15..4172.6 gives -1.6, 17.1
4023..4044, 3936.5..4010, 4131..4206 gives -1.4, 16.8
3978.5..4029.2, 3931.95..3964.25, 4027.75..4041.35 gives -4.9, 16.6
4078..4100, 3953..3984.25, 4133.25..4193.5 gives -2.0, 16.7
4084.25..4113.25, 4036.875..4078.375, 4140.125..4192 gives 1.8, 18.2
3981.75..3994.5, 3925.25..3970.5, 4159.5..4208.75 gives -3.6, 14.2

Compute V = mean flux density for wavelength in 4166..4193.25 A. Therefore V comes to 18.3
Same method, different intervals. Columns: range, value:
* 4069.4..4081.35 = 18.2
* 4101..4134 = 17.4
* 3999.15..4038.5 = 18.2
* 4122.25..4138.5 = 18.3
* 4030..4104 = 17.8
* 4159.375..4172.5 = 18.8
